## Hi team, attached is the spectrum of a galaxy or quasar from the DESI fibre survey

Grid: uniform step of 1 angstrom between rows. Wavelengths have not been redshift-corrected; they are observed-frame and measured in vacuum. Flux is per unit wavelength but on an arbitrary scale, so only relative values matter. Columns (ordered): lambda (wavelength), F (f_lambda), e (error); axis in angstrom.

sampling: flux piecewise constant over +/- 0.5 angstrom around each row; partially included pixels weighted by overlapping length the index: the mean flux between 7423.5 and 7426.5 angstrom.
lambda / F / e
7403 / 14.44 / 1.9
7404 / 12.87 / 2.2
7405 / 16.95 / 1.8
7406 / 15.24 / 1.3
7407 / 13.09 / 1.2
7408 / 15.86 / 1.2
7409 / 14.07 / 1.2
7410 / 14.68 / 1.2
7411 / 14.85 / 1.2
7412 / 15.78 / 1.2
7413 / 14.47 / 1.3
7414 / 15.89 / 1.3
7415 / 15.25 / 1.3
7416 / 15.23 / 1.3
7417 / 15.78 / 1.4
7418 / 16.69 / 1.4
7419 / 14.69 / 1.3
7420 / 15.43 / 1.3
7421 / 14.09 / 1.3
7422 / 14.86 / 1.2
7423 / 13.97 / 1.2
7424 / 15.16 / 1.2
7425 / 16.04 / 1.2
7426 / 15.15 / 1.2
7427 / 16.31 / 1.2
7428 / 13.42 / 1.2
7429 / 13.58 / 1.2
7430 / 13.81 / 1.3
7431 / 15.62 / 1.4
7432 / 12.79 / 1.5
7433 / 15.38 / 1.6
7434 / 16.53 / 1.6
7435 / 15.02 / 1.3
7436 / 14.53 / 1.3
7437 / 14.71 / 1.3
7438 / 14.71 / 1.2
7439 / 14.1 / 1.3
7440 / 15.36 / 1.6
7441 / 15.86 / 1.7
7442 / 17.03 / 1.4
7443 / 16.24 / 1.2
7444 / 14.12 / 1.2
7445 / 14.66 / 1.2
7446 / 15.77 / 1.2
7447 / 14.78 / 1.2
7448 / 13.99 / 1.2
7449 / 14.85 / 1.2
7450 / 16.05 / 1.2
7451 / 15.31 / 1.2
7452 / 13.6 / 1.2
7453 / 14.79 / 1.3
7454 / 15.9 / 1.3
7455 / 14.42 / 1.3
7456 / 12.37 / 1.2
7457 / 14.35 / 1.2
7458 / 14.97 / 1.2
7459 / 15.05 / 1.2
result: 15.4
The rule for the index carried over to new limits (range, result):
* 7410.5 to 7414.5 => 15.2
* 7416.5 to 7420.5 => 15.6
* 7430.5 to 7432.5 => 14.2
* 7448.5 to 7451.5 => 15.4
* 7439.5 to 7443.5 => 16.1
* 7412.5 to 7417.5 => 15.3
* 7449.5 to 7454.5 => 15.1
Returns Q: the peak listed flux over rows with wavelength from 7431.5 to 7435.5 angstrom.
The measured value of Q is 16.53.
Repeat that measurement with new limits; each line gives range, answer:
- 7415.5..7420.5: 16.69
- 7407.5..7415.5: 15.89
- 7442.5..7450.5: 16.24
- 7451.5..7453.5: 14.79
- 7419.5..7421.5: 15.43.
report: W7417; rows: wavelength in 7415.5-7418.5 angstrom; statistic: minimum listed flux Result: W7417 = 15.23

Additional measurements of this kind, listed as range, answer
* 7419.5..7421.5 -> 14.09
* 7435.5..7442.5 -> 14.1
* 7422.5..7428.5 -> 13.42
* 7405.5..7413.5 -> 13.09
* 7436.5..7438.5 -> 14.71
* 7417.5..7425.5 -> 13.97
